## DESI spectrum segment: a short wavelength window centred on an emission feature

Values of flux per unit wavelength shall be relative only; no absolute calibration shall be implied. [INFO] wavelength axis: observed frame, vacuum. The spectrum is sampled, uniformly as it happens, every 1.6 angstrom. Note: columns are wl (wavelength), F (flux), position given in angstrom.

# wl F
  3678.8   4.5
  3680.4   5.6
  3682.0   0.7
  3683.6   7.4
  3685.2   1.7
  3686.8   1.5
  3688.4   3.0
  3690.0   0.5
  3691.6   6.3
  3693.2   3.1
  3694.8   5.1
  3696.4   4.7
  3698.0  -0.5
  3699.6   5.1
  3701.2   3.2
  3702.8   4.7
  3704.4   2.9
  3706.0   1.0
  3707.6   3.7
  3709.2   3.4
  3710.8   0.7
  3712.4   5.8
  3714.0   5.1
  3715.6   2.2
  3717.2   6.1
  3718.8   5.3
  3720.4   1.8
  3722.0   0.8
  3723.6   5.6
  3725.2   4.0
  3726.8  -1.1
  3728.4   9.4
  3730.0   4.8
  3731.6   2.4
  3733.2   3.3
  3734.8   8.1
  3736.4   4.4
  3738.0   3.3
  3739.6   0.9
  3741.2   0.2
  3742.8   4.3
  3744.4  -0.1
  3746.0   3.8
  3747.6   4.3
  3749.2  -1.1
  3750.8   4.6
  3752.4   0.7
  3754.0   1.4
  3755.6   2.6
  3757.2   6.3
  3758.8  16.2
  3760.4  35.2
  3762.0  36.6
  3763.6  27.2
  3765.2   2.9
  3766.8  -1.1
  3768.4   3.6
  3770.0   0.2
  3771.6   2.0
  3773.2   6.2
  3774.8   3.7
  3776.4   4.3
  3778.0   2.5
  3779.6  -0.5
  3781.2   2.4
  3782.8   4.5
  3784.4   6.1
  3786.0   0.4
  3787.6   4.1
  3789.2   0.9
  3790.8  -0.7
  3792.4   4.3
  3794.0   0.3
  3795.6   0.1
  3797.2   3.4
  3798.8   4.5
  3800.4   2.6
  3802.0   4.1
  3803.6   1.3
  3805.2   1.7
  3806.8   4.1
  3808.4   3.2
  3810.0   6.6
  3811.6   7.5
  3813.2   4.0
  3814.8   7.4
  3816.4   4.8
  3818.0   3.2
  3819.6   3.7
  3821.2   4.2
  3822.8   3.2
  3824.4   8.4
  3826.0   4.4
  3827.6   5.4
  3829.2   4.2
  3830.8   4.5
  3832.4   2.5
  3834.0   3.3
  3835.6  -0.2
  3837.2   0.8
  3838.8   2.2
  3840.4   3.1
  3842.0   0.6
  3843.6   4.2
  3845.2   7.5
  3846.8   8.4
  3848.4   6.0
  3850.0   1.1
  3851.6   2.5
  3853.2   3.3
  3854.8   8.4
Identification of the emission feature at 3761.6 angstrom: [O II] 3727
